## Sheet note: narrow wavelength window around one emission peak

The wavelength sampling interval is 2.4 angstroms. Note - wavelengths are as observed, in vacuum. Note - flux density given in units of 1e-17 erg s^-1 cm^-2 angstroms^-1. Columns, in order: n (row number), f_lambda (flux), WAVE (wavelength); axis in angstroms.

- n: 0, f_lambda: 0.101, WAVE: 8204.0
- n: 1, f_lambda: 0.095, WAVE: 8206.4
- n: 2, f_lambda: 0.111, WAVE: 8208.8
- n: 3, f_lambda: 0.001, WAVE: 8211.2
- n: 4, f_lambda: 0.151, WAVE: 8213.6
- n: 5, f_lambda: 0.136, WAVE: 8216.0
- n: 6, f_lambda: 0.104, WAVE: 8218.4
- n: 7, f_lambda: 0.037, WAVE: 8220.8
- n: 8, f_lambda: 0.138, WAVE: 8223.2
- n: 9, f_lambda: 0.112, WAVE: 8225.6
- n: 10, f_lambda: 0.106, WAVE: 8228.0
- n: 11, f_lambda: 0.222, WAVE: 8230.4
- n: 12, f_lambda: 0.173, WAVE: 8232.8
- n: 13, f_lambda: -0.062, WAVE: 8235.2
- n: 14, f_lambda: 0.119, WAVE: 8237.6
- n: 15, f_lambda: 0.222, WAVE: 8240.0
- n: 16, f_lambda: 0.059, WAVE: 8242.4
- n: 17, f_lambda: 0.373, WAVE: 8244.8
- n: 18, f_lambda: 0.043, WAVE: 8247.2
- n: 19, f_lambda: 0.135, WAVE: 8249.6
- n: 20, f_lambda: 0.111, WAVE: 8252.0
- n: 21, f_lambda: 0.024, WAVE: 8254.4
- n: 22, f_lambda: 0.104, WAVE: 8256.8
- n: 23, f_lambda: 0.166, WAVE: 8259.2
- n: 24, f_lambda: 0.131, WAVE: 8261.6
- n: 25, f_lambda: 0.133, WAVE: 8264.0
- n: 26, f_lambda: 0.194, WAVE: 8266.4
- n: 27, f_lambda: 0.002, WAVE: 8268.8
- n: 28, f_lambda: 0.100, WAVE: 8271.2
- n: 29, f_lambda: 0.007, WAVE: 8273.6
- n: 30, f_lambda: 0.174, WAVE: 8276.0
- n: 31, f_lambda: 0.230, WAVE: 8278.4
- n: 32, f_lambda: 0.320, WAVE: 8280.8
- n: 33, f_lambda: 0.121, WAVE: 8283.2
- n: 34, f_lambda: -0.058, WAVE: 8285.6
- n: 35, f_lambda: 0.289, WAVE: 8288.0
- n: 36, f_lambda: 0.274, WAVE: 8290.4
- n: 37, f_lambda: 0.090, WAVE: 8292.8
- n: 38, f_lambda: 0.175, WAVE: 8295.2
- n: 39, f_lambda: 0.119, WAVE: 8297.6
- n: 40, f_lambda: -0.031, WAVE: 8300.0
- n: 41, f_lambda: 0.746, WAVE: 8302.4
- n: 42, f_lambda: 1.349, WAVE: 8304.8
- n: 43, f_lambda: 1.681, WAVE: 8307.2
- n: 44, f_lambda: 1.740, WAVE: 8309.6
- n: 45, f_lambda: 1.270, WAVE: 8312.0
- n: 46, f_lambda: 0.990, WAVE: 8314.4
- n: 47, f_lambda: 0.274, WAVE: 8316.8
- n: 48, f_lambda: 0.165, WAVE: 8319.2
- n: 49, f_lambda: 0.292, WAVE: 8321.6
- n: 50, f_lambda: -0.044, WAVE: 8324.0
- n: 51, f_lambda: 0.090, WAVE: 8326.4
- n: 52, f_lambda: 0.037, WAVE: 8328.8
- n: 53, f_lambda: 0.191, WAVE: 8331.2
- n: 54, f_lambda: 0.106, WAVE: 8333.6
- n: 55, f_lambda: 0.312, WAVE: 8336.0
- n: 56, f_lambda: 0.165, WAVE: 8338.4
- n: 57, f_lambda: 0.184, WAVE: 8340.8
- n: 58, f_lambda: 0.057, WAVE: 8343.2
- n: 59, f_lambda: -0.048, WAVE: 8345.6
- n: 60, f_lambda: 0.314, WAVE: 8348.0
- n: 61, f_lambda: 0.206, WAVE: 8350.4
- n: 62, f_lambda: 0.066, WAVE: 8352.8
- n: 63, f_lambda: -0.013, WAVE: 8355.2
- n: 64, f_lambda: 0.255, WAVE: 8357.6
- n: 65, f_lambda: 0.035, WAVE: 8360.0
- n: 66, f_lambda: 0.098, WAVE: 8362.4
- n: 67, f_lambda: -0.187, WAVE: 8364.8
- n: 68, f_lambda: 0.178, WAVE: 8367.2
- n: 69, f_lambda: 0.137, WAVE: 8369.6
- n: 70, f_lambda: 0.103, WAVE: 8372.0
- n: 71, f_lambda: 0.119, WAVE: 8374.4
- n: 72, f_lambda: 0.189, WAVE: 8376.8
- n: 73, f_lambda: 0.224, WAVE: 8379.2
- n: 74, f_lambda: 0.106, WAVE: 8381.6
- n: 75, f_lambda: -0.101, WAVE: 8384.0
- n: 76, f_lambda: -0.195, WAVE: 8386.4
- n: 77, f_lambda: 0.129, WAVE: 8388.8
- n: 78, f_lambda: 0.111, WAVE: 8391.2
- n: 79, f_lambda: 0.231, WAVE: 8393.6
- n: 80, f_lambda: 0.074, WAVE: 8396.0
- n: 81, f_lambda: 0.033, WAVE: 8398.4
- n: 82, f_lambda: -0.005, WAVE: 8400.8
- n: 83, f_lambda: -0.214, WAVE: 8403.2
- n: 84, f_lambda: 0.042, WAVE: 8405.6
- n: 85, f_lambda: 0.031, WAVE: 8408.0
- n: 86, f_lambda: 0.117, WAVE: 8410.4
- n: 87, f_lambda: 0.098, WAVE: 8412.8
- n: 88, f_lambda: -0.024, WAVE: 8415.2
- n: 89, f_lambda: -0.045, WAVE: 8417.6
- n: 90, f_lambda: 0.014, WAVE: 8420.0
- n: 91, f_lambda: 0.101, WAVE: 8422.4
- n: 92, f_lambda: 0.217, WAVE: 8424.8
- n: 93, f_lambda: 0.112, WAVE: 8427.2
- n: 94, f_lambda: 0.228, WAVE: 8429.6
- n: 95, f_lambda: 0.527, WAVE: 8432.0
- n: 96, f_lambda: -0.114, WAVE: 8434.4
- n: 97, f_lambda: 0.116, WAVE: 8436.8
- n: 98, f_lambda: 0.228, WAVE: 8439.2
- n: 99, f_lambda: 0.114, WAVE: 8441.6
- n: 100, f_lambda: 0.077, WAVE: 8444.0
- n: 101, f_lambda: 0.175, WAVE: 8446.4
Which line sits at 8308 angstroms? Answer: [O II] 3727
